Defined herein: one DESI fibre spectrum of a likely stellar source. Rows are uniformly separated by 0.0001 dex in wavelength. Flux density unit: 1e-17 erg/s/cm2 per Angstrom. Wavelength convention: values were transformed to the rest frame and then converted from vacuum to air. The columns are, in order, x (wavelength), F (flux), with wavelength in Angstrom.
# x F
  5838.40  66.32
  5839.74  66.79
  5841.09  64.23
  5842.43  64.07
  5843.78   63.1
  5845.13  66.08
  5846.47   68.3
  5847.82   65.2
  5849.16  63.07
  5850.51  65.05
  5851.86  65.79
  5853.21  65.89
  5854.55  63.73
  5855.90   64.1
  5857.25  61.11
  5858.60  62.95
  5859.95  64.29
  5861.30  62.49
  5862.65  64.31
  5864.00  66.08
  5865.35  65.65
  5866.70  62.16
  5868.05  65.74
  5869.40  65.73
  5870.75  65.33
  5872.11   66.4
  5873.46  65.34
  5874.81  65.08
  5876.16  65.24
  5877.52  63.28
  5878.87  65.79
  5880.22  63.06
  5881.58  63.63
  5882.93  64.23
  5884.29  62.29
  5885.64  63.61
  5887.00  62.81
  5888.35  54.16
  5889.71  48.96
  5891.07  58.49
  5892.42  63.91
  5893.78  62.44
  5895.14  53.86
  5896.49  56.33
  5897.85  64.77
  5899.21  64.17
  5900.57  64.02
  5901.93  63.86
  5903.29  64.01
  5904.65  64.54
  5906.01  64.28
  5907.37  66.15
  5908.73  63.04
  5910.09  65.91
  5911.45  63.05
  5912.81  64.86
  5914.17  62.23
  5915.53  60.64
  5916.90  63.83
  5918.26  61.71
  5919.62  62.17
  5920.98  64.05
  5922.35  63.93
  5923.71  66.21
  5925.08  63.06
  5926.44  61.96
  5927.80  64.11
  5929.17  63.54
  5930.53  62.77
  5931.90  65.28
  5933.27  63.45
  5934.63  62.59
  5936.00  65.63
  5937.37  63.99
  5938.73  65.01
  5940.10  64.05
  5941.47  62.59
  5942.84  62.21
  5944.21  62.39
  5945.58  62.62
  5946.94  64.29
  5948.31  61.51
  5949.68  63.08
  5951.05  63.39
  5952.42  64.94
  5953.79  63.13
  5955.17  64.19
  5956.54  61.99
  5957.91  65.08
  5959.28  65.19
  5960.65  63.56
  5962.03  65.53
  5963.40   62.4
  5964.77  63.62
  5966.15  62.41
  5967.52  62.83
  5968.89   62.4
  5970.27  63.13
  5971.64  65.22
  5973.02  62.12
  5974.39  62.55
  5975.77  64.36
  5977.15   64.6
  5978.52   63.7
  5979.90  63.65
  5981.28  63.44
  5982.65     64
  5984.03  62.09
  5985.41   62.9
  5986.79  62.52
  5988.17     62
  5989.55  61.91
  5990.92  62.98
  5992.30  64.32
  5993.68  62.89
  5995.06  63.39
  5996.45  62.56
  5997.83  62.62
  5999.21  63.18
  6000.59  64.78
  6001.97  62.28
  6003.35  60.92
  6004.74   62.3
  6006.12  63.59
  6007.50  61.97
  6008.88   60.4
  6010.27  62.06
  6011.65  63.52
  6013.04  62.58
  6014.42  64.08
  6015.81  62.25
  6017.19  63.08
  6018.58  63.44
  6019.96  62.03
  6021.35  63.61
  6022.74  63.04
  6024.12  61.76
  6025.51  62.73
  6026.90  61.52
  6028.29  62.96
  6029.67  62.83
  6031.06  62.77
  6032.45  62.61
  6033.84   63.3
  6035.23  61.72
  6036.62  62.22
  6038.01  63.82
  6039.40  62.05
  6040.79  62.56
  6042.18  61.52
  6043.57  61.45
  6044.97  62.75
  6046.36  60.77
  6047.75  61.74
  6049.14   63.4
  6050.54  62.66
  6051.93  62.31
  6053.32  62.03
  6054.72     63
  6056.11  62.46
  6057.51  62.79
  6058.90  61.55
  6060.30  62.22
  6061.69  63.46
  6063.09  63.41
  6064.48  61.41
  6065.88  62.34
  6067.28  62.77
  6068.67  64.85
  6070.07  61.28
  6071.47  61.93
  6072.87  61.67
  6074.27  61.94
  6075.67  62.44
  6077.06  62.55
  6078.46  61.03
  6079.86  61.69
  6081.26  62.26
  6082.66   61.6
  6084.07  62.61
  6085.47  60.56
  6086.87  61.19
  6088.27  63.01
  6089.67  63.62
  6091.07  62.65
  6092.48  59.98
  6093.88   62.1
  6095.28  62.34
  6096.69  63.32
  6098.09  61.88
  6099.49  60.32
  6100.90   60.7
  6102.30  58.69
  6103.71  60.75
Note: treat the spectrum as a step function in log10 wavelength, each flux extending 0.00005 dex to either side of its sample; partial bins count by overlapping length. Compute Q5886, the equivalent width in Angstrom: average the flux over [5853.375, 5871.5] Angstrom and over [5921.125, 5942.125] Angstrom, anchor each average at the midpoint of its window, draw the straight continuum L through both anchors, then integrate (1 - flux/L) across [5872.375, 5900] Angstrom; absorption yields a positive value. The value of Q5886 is 1.0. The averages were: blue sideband 64.2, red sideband 63.9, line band 61.7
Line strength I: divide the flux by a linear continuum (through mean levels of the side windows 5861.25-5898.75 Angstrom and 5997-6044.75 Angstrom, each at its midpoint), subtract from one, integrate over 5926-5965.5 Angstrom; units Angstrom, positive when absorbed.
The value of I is -0.65 Angstrom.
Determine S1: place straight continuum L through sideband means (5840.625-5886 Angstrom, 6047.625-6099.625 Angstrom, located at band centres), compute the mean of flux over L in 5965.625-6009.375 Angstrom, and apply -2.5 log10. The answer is 0.00 mag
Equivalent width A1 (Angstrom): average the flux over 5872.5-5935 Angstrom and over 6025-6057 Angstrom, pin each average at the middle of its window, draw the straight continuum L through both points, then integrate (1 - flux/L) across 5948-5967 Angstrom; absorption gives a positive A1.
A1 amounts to -0.3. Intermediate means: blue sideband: 62.8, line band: 63.6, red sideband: 62.4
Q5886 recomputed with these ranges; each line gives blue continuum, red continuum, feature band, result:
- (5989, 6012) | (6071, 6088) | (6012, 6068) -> -0.2 Angstrom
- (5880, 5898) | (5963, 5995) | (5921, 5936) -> -0.6 Angstrom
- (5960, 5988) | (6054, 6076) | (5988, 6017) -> 0.2 Angstrom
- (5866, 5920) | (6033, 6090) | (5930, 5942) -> -0.2 Angstrom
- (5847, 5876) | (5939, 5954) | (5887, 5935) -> 1.0 Angstrom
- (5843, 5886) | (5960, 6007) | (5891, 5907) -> 0.5 Angstrom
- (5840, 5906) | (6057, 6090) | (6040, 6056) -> 0.0 Angstrom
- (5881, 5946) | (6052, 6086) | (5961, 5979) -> -0.3 Angstrom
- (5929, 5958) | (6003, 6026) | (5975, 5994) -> -0.1 Angstrom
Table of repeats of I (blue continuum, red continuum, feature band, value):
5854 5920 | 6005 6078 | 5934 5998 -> -0.65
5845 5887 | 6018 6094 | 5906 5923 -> 0.12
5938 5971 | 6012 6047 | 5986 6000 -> 0.03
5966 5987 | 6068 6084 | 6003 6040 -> 0.10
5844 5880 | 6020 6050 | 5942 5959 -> 0.07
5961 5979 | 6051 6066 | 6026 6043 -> 0.07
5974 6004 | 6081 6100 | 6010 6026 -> -0.03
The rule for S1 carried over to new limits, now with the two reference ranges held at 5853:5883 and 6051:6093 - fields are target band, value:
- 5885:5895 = 0.094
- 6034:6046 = 0.006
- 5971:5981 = -0.007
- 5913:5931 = 0.011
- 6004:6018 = 0.006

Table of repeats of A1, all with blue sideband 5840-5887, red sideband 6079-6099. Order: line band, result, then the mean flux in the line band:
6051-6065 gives -0.03 Angstrom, 62.5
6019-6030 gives 0.03 Angstrom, 62.6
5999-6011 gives 0.11 Angstrom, 62.4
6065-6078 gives -0.03 Angstrom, 62.4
